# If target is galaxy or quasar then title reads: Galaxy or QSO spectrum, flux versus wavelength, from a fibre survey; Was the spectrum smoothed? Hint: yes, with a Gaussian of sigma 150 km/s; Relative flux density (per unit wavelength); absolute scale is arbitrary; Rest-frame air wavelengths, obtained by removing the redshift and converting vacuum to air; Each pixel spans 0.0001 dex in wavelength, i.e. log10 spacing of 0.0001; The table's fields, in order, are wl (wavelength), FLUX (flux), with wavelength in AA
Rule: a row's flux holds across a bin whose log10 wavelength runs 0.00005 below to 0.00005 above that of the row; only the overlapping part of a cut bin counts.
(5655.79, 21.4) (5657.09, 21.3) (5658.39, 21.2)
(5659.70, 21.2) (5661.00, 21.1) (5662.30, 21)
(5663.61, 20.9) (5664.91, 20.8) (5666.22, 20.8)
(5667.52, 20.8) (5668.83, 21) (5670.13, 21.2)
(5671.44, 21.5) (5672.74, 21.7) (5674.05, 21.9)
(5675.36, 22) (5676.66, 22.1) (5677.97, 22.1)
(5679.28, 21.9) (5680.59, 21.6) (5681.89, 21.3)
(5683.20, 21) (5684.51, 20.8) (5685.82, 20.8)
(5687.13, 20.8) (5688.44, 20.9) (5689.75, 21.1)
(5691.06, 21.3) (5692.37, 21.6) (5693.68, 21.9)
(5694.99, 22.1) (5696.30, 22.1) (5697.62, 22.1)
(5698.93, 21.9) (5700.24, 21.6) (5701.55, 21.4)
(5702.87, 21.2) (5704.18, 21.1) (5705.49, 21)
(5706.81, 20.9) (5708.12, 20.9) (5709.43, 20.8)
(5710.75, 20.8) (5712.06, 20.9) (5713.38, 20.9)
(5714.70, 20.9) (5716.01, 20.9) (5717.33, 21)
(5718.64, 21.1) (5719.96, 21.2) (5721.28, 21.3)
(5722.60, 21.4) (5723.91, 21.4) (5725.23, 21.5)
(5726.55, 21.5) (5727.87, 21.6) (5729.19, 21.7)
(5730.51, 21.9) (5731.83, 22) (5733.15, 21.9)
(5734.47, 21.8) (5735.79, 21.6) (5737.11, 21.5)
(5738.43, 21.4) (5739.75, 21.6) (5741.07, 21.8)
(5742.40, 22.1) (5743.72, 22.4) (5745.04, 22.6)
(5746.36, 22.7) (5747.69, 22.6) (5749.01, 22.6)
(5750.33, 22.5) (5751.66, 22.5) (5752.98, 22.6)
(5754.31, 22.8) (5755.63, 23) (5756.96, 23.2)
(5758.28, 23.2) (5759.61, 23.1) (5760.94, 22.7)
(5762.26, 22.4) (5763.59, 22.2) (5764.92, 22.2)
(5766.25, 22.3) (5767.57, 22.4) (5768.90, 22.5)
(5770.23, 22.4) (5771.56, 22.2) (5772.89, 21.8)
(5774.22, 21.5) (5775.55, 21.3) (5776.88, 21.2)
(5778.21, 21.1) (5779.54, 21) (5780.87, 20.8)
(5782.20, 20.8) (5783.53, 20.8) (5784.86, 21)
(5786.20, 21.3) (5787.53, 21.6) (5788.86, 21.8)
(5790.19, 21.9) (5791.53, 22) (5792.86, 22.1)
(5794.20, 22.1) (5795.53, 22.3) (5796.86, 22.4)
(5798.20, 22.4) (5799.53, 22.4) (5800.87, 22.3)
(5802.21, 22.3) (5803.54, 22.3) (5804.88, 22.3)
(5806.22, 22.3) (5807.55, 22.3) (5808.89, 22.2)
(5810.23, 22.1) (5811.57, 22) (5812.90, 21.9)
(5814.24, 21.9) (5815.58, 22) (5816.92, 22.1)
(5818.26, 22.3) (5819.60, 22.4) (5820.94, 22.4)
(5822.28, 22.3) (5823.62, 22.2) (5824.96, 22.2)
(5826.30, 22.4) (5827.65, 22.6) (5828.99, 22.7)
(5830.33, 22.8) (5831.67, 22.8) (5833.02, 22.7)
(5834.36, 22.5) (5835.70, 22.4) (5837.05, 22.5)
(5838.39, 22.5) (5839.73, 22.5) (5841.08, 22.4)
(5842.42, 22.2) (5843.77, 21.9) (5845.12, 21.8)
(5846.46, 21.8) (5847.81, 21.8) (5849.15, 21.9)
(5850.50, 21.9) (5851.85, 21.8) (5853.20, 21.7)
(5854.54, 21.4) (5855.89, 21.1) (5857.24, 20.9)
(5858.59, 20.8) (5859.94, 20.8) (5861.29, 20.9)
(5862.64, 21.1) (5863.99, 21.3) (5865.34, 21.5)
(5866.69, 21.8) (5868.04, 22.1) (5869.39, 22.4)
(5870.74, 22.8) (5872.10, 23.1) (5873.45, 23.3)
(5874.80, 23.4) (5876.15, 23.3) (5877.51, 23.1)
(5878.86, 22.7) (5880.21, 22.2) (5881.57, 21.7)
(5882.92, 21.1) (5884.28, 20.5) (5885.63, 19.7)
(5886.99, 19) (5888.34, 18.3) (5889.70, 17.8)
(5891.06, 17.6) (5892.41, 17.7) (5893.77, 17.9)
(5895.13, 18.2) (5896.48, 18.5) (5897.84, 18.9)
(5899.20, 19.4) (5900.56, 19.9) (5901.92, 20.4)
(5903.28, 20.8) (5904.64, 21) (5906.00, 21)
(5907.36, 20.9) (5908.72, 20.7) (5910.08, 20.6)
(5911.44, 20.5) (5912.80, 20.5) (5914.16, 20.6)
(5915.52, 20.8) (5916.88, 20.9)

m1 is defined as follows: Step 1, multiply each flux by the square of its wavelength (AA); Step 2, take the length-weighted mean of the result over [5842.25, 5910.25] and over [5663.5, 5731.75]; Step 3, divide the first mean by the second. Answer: 1.04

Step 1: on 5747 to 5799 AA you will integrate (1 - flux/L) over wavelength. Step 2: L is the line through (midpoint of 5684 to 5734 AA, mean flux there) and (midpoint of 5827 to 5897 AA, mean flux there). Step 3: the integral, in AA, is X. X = -1.7 AA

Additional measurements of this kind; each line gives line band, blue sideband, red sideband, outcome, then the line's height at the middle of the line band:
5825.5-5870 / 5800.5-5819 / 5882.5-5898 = -3.0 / 20.5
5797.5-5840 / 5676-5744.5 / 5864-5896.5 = -2.5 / 21.1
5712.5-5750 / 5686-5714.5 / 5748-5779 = 0.2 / 21.8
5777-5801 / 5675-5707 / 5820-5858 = 0.3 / 21.9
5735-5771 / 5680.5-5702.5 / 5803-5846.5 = -0.9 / 21.8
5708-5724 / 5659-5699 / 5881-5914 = 0.1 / 21.1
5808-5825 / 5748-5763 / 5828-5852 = 0.2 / 22.4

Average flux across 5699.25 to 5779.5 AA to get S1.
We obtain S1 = 21.8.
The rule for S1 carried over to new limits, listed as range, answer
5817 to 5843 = 22.5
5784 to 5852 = 22.2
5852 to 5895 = 21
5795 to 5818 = 22.2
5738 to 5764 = 22.5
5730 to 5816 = 22.1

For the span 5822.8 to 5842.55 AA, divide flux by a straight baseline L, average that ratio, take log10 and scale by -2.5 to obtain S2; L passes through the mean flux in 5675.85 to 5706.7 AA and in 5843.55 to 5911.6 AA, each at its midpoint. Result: -0.073 mag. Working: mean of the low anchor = 21.5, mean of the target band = 22.5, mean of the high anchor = 20.9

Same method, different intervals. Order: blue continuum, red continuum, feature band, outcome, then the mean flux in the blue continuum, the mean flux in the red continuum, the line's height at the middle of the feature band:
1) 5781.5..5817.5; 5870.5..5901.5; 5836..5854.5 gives -0.05 mag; 22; 20.4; 21.1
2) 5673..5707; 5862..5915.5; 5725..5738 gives -0.02 mag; 21.5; 20.7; 21.3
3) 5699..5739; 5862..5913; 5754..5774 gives -0.07 mag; 21.3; 20.7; 21.2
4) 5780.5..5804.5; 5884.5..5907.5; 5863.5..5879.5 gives -0.14 mag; 21.8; 19.2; 19.8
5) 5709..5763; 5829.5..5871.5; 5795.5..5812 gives -0.02 mag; 21.9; 21.9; 21.9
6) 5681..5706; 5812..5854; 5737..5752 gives -0.03 mag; 21.4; 22.2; 21.7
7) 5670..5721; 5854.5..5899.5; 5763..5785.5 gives -0.03 mag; 21.3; 20.8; 21.1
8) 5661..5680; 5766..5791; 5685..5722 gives 0.01 mag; 21.4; 21.6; 21.4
